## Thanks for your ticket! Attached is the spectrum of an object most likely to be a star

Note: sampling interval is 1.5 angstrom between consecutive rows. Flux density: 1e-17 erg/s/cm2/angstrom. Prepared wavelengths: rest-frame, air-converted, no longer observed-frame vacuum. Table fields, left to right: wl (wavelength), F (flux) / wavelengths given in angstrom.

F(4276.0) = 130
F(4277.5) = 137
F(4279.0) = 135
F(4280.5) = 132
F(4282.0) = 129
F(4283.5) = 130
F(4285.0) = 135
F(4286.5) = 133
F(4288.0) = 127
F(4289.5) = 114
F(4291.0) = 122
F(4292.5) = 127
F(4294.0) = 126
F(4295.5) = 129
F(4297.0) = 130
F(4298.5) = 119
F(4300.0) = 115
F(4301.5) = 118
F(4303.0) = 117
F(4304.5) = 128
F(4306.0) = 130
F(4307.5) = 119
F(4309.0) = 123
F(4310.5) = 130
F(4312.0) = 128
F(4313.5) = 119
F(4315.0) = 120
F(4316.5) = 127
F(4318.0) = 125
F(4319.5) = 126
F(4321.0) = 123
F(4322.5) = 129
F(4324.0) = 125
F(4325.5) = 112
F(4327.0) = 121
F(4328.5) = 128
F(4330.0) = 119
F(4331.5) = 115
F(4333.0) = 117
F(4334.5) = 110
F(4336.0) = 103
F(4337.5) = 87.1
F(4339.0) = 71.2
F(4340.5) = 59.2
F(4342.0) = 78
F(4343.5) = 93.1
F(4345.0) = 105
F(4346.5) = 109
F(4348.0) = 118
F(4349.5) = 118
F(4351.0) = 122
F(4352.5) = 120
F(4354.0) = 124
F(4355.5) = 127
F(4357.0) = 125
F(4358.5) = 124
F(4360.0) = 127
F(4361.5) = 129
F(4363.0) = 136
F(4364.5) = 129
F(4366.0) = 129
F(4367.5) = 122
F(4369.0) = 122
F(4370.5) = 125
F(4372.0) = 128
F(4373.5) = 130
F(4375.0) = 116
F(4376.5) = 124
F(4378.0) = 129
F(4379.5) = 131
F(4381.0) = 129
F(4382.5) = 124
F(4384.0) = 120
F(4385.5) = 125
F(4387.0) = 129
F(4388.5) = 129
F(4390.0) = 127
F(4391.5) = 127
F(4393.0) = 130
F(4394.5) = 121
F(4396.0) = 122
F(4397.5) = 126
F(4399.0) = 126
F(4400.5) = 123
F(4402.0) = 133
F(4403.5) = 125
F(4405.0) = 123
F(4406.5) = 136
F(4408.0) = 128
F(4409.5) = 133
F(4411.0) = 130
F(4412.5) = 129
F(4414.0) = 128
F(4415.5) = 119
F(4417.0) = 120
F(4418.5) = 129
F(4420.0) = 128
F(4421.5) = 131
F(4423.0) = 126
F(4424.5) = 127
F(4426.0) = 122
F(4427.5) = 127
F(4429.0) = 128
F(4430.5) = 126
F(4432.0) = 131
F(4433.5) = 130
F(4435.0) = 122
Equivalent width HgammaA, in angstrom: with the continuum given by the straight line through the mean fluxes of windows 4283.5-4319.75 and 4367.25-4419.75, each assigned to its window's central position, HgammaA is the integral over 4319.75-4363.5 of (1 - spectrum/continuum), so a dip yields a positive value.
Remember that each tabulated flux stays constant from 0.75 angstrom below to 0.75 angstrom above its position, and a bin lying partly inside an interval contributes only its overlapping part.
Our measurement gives 4.32 angstrom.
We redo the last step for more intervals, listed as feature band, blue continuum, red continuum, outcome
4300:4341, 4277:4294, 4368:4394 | 3.7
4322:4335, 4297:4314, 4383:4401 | 0.4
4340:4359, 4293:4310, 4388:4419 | 2.3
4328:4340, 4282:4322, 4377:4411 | 2.0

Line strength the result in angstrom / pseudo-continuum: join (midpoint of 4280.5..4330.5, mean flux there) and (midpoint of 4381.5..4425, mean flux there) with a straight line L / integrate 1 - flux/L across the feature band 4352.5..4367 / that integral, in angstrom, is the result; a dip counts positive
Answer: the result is -0.2 angstrom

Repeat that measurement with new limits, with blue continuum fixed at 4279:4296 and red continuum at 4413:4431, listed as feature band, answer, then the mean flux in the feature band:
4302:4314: 0.3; 124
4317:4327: 0.3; 123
